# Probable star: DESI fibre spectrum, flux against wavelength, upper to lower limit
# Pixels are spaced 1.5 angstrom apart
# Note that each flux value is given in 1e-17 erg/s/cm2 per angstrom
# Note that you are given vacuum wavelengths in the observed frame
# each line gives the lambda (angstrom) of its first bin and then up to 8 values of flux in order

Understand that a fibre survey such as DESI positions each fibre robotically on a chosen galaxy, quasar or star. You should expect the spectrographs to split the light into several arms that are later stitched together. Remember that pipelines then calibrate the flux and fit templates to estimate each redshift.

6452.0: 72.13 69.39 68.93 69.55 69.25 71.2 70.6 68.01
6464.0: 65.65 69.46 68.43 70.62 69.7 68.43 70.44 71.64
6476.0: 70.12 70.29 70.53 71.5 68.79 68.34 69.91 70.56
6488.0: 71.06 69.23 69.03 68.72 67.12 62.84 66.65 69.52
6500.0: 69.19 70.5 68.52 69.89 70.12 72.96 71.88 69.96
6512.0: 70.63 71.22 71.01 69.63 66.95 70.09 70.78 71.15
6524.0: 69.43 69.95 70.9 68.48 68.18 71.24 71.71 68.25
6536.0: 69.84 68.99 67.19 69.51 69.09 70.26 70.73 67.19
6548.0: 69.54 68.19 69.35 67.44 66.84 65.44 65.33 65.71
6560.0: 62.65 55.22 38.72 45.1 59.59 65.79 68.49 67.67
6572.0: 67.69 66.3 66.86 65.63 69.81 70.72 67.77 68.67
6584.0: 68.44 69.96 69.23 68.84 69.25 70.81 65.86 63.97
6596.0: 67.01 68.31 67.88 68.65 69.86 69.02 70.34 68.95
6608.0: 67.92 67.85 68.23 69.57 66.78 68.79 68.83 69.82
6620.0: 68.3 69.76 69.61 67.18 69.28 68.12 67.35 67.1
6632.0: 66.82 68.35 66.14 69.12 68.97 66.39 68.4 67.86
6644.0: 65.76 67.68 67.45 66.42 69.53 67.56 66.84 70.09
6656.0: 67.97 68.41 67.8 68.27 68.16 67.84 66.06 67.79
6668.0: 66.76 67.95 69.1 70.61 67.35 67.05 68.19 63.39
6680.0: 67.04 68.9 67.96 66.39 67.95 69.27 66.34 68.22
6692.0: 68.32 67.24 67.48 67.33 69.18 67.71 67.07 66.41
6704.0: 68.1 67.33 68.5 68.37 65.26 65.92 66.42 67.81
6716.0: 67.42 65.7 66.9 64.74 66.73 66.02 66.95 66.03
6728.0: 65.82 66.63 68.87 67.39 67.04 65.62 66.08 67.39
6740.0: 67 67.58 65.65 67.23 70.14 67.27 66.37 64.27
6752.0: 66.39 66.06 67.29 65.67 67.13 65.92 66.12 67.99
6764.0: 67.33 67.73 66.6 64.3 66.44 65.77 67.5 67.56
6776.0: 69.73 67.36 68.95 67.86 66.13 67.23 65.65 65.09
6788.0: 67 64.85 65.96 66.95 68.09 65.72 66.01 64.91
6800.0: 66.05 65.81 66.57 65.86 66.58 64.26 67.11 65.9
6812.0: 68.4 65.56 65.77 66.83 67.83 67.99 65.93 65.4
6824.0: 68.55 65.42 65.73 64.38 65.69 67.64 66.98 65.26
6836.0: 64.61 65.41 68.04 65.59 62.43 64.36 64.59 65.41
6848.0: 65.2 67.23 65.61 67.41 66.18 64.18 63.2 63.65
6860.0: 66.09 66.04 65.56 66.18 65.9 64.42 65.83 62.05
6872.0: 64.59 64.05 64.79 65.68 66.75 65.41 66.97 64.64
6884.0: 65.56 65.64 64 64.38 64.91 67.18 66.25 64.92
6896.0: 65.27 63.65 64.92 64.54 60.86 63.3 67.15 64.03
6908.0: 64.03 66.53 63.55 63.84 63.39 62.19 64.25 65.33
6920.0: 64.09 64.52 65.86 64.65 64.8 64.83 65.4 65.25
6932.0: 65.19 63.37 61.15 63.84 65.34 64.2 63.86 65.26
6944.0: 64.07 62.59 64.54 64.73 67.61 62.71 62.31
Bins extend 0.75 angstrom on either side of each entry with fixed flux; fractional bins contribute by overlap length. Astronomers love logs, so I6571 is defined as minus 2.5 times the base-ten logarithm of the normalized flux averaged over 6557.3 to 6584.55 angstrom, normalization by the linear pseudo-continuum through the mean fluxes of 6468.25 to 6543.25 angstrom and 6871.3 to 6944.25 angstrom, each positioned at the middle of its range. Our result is 0.090 mag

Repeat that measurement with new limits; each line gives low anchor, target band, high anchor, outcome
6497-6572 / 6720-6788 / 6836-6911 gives -0.014 mag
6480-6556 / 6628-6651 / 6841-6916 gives 0.004 mag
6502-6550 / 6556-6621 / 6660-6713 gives 0.042 mag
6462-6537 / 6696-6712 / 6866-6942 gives -0.005 mag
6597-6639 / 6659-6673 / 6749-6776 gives -0.003 mag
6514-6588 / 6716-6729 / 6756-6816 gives 0.008 mag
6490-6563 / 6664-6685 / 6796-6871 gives -0.006 mag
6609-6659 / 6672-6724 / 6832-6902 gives 0.000 mag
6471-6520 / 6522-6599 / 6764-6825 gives 0.034 mag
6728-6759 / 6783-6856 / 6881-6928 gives -0.004 mag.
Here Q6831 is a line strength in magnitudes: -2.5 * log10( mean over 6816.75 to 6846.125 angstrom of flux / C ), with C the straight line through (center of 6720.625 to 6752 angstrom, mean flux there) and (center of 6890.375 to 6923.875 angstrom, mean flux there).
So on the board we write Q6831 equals -0.01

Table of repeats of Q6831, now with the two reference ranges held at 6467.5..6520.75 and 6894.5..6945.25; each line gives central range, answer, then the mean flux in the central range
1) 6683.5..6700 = -0.01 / 67.8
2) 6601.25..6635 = -0.01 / 68.5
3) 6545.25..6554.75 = 0.01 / 68.2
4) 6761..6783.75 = -0.02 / 67.2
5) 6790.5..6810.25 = -0.01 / 66.1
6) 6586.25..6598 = 0.01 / 67.9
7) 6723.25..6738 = 0.00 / 66.7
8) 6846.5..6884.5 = -0.01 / 65.3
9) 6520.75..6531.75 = -0.01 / 69.9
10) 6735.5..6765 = -0.01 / 66.8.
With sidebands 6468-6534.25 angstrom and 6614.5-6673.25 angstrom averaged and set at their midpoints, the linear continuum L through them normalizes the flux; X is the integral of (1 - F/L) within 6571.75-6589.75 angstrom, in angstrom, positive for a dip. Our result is 0.1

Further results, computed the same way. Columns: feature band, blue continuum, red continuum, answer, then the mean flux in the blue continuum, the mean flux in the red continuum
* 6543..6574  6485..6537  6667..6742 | 2.3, 69.6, 67.2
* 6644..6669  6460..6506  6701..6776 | -0.1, 69.2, 66.8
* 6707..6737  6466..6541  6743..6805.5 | 0.3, 69.6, 66.6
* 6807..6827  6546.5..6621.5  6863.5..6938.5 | -0.4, 66.5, 64.7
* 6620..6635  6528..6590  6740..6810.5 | -0.4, 66.4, 66.6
